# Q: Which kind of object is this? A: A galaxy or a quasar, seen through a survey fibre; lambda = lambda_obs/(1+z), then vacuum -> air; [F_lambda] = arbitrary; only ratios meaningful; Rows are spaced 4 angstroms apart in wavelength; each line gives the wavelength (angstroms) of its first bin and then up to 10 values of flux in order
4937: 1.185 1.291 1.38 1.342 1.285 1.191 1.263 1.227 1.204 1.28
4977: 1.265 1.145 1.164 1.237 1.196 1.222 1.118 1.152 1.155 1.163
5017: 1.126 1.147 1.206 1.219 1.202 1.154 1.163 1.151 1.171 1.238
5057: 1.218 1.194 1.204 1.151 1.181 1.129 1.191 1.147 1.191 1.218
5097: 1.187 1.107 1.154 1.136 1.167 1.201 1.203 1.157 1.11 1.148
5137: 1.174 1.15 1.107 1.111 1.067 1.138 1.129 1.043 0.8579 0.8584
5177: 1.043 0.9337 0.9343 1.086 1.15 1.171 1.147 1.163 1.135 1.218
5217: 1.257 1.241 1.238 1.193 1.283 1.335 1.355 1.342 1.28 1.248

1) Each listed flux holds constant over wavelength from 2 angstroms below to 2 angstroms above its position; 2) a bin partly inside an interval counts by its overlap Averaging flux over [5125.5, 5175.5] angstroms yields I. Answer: 1.08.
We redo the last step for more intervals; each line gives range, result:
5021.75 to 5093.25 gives 1.18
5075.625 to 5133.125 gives 1.16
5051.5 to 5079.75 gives 1.19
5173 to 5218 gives 1.1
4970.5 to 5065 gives 1.19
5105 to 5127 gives 1.17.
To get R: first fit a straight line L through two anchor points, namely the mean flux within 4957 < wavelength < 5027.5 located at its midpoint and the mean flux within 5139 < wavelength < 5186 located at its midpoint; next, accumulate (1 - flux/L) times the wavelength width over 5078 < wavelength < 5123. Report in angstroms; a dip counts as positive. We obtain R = -3.3 angstroms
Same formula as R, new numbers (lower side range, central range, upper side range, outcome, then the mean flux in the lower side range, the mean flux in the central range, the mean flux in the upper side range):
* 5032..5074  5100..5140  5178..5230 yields 0.3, 1.18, 1.16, 1.14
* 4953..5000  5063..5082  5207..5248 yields 1.0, 1.22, 1.17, 1.26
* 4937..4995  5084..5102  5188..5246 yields 0.9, 1.25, 1.17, 1.22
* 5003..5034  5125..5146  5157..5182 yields -2.2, 1.17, 1.14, 0.992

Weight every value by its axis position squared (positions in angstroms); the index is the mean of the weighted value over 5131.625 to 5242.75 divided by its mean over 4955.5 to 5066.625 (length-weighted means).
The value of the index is 1.02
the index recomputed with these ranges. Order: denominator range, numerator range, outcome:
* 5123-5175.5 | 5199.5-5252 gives 1.19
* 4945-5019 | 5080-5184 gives 0.97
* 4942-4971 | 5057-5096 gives 0.97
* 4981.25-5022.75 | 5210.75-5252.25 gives 1.19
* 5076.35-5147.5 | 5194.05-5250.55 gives 1.11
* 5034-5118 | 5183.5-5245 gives 1.08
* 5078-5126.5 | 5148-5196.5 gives 0.91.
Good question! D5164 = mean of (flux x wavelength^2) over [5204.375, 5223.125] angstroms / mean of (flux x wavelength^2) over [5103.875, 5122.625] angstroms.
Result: 1.1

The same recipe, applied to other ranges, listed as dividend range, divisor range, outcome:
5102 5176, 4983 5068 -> 0.98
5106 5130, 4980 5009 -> 1.04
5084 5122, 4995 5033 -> 1.04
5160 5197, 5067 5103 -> 0.90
